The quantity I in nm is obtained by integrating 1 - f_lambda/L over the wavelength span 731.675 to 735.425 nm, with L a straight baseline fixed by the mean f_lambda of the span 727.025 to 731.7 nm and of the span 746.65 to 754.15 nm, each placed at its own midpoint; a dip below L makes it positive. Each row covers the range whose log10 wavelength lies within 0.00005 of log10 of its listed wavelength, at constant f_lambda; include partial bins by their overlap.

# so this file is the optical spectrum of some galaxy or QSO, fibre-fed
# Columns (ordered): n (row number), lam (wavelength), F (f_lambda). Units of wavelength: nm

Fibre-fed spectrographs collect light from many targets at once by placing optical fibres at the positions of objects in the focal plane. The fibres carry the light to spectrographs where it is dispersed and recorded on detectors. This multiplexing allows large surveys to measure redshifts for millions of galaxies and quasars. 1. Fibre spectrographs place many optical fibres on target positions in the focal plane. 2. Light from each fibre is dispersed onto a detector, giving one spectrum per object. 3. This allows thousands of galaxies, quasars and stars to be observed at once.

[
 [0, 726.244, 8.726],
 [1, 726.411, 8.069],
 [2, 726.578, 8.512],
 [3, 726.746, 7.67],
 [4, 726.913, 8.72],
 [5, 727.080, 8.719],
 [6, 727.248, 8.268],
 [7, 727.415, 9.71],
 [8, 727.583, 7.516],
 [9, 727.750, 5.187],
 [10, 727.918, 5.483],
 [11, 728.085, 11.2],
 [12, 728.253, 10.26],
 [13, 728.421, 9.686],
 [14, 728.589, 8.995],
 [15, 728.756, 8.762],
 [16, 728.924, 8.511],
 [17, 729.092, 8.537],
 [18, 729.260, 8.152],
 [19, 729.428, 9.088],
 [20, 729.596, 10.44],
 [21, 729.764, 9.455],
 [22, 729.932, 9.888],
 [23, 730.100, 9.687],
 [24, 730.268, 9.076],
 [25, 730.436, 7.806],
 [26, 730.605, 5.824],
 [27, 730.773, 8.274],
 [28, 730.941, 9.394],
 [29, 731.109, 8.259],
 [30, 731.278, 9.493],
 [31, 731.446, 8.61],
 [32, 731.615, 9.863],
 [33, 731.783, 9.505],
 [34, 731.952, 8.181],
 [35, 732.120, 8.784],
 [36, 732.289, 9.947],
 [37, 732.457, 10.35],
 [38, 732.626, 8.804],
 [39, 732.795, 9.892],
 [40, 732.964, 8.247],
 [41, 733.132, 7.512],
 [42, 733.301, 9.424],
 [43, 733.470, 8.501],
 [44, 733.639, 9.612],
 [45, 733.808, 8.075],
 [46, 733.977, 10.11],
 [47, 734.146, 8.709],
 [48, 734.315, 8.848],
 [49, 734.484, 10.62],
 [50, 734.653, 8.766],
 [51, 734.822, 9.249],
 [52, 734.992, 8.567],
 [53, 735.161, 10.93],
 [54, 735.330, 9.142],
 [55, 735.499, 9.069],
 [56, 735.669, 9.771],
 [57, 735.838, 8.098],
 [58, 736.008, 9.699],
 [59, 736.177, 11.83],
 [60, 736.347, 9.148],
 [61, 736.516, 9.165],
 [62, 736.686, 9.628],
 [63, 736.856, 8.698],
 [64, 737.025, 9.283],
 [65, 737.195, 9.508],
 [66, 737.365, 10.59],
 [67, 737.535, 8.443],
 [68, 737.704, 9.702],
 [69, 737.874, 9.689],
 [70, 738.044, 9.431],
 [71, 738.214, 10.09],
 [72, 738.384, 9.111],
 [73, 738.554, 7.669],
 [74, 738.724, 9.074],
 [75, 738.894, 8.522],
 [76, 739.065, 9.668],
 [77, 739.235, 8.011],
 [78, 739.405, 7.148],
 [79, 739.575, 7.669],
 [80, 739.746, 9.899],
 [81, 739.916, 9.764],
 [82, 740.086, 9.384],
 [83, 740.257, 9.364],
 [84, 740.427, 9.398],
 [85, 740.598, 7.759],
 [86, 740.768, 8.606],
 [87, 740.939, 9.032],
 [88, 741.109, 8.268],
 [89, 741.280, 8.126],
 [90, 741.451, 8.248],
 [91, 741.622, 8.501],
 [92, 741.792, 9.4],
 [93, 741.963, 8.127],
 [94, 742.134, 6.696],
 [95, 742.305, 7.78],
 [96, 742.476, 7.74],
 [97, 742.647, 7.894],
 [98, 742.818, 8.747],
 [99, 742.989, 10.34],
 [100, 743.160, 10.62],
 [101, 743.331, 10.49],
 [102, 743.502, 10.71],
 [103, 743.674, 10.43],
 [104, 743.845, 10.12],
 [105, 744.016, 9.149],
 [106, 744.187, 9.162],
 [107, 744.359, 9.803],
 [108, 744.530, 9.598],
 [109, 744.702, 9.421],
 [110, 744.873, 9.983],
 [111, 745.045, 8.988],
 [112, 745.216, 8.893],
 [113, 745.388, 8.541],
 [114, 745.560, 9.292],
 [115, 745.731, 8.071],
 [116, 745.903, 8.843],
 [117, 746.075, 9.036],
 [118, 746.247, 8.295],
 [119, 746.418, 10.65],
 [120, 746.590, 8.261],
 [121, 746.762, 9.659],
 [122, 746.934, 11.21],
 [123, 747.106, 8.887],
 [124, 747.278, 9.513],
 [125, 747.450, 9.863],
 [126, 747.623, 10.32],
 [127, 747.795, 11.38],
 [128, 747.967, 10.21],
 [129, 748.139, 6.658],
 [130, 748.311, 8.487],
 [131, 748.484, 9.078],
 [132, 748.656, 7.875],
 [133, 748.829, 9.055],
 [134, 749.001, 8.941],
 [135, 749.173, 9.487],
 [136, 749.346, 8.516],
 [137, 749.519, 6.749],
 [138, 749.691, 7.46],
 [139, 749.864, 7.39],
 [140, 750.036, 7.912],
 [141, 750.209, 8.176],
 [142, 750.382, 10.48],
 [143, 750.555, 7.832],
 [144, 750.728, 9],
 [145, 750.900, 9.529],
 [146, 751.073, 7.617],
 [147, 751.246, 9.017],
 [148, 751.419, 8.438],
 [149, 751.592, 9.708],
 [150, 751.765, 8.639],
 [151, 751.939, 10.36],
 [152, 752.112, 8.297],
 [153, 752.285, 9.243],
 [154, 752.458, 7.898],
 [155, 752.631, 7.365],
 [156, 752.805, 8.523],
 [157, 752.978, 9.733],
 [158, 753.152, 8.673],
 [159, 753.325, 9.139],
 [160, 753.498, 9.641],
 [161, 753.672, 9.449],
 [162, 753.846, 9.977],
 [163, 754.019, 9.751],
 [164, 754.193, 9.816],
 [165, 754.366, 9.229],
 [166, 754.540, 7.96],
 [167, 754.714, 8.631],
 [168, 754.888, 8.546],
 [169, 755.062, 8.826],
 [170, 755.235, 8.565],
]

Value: -0.17 nm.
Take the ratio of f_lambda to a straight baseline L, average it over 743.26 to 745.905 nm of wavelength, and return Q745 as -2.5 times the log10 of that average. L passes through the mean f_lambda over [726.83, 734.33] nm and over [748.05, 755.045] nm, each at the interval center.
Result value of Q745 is -0.09 mag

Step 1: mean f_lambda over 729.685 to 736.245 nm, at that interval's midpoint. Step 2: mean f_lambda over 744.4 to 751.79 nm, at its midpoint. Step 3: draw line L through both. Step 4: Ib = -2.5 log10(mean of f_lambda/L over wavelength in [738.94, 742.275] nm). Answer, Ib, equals 0.06 mag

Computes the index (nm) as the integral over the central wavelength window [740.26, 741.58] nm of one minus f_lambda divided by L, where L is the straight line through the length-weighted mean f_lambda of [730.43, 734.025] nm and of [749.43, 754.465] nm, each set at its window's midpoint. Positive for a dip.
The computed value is 0.04 nm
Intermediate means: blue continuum 8.85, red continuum 8.79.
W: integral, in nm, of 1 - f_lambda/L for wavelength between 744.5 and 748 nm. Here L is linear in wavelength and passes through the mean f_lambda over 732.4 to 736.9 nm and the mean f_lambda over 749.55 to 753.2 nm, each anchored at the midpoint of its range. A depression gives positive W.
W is -0.26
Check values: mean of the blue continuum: 9.27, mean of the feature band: 9.46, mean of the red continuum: 8.6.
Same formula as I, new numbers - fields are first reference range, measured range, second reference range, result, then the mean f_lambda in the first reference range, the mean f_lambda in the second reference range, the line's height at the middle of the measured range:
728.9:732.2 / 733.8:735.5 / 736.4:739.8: -0.074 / 8.85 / 9.04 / 8.95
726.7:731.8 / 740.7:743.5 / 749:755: 0.006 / 8.71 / 8.77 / 8.75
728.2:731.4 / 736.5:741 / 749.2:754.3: -0.096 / 8.91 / 8.78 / 8.86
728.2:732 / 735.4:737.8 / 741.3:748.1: -0.101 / 8.94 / 9.28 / 9.09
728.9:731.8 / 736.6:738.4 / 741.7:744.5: -0.084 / 8.87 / 9.21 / 9.06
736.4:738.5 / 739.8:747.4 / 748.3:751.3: -0.152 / 9.42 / 8.47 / 8.95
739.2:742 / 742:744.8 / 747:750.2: -0.189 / 8.65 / 8.77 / 8.69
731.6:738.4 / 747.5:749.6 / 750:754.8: 0.025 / 9.33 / 8.94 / 9.03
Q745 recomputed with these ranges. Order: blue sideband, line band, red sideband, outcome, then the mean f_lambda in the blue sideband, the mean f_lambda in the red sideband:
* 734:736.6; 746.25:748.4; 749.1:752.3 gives -0.09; 9.46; 8.61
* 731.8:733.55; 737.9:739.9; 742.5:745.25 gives 0.06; 8.99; 9.62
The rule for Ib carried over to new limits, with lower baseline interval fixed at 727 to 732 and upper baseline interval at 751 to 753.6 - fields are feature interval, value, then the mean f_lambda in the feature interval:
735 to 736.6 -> -0.10 mag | 9.6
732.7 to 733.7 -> -0.01 mag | 8.85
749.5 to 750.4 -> 0.11 mag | 7.94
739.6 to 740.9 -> -0.04 mag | 9.09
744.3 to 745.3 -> -0.08 mag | 9.44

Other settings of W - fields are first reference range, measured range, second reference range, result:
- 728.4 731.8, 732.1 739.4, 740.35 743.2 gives -0.443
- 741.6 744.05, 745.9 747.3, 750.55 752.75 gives -0.069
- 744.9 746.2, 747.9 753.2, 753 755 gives 0.267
